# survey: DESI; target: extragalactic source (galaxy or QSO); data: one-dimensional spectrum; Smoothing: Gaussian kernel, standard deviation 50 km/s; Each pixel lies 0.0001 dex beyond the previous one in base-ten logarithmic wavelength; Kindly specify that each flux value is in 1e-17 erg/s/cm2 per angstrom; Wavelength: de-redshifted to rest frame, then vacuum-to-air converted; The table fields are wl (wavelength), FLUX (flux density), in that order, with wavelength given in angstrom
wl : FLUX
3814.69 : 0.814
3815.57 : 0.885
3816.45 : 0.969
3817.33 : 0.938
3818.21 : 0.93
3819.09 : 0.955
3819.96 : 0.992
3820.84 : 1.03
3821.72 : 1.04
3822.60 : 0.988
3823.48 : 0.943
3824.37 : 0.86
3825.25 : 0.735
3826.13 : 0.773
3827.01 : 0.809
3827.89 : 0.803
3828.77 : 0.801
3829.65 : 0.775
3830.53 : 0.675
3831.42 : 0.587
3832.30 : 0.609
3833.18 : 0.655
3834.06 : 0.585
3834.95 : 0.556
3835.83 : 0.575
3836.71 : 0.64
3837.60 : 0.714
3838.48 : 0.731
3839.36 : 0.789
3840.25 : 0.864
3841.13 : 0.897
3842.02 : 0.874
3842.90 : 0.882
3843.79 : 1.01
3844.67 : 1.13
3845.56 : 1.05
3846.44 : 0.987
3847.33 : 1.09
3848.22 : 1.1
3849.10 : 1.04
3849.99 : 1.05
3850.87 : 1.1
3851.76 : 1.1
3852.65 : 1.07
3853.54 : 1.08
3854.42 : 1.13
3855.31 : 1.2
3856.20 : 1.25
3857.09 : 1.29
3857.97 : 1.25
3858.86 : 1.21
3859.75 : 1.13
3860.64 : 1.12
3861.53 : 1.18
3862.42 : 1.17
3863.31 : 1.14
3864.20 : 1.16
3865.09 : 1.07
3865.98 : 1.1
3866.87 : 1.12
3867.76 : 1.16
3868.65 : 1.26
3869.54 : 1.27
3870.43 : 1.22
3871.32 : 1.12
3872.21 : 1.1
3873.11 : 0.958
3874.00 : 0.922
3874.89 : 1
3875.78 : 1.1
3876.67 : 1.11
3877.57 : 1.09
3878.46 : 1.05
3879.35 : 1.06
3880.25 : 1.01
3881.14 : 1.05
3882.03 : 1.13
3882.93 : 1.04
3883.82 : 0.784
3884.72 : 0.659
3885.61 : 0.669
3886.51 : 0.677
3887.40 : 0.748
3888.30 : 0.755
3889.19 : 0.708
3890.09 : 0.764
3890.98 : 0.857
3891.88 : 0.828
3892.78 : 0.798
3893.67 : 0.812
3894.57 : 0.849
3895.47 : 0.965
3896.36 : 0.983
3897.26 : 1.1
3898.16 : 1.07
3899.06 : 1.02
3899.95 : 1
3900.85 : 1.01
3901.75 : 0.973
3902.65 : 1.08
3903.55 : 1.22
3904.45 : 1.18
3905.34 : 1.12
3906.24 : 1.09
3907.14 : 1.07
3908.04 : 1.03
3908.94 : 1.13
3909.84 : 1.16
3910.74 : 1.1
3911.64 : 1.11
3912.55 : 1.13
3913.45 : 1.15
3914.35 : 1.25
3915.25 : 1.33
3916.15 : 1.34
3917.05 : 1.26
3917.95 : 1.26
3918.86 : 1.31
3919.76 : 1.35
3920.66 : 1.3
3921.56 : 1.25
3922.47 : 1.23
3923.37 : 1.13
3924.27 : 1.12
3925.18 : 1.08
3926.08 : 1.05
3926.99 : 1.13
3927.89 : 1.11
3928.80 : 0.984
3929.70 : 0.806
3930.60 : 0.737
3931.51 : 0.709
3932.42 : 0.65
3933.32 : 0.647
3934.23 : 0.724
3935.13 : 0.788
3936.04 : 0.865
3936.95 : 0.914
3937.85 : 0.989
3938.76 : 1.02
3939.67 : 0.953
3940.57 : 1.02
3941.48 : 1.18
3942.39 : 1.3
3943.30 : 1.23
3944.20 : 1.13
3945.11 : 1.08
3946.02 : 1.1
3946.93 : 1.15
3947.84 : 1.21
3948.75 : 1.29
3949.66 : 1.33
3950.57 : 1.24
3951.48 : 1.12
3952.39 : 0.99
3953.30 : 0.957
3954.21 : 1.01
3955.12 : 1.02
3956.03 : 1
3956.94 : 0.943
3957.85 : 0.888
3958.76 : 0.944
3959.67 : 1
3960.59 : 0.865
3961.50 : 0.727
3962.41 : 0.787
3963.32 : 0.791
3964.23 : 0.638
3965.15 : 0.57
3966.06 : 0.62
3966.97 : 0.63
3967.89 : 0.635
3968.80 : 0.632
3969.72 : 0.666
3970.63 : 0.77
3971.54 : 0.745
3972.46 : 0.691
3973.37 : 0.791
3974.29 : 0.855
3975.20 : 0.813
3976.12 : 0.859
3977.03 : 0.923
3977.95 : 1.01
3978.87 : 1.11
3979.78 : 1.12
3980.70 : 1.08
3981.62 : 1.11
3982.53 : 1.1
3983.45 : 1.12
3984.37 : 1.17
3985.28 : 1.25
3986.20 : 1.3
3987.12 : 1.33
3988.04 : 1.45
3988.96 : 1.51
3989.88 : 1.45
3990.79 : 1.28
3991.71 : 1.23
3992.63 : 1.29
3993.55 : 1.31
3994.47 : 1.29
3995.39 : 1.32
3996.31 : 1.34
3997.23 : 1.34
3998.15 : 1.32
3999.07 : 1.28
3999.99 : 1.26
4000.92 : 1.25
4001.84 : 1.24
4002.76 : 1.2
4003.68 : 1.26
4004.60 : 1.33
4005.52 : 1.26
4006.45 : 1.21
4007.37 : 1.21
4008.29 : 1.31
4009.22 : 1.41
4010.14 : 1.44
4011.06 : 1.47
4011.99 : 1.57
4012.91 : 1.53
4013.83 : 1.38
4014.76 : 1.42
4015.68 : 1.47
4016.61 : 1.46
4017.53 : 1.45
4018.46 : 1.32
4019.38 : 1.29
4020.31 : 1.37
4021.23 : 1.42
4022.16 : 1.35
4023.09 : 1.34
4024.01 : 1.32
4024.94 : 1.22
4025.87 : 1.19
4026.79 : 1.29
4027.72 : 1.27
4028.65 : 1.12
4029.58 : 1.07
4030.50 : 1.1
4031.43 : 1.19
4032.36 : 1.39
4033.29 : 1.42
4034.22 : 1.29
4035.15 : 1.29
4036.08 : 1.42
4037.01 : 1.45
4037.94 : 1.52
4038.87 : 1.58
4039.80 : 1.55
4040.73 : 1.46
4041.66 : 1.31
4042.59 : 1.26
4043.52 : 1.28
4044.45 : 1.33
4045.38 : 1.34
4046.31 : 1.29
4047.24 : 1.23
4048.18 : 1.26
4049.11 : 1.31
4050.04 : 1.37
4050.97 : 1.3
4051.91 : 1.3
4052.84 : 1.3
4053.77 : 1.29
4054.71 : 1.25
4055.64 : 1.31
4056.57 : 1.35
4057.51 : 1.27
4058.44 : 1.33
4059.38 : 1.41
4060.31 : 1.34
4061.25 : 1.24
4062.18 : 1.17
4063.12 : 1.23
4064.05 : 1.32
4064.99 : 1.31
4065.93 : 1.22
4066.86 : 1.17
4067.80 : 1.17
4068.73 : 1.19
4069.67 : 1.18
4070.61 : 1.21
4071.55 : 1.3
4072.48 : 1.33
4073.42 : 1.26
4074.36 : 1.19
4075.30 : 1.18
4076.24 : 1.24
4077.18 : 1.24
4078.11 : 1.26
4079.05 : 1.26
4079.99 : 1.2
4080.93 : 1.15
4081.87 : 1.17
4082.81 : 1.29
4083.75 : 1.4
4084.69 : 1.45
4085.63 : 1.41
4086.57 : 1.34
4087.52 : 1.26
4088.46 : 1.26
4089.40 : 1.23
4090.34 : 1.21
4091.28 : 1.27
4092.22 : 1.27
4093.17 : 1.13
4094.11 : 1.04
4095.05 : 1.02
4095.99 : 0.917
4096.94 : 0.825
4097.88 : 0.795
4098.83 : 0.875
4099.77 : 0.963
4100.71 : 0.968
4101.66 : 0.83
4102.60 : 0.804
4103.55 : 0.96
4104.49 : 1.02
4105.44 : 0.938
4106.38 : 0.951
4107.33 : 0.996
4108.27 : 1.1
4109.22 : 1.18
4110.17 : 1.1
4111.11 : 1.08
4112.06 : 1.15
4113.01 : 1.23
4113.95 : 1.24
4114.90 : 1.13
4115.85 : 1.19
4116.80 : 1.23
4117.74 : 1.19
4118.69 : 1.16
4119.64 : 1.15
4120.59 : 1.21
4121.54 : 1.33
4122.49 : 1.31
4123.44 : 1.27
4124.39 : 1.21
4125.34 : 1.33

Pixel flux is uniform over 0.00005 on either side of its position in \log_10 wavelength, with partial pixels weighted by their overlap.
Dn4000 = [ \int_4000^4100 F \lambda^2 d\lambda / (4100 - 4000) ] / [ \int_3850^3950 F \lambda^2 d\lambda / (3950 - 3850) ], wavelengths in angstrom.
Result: 1.3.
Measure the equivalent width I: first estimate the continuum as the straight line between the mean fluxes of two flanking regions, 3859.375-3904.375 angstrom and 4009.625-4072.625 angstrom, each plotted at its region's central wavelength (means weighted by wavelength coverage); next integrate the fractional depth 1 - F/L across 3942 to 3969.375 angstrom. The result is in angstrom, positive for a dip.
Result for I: 4.5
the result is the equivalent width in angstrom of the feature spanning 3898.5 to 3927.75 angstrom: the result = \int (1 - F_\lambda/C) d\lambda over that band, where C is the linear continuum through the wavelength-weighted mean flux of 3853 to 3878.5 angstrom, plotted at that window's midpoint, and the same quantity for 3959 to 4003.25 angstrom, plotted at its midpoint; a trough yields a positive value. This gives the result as -1.48 angstrom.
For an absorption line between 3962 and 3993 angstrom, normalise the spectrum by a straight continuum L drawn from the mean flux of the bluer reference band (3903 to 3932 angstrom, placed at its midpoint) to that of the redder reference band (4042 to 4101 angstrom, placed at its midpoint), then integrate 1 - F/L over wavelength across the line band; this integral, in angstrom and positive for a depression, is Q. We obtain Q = 5.0 angstrom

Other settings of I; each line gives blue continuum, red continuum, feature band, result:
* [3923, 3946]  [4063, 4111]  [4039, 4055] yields -3.2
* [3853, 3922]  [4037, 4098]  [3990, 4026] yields -4.0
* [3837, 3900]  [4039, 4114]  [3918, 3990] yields 5.8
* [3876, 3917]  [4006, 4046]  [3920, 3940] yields 2.3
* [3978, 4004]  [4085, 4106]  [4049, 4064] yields -2.2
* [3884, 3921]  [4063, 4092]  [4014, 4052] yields -4.3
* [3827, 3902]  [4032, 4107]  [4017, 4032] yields -1.3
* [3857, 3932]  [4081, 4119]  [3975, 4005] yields -3.8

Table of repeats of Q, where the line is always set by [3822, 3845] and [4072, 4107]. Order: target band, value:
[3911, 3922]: -4.39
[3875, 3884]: -2.20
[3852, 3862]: -4.44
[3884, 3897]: 0.96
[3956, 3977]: 4.08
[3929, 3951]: -1.78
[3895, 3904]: -1.77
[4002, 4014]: -3.87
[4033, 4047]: -4.21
